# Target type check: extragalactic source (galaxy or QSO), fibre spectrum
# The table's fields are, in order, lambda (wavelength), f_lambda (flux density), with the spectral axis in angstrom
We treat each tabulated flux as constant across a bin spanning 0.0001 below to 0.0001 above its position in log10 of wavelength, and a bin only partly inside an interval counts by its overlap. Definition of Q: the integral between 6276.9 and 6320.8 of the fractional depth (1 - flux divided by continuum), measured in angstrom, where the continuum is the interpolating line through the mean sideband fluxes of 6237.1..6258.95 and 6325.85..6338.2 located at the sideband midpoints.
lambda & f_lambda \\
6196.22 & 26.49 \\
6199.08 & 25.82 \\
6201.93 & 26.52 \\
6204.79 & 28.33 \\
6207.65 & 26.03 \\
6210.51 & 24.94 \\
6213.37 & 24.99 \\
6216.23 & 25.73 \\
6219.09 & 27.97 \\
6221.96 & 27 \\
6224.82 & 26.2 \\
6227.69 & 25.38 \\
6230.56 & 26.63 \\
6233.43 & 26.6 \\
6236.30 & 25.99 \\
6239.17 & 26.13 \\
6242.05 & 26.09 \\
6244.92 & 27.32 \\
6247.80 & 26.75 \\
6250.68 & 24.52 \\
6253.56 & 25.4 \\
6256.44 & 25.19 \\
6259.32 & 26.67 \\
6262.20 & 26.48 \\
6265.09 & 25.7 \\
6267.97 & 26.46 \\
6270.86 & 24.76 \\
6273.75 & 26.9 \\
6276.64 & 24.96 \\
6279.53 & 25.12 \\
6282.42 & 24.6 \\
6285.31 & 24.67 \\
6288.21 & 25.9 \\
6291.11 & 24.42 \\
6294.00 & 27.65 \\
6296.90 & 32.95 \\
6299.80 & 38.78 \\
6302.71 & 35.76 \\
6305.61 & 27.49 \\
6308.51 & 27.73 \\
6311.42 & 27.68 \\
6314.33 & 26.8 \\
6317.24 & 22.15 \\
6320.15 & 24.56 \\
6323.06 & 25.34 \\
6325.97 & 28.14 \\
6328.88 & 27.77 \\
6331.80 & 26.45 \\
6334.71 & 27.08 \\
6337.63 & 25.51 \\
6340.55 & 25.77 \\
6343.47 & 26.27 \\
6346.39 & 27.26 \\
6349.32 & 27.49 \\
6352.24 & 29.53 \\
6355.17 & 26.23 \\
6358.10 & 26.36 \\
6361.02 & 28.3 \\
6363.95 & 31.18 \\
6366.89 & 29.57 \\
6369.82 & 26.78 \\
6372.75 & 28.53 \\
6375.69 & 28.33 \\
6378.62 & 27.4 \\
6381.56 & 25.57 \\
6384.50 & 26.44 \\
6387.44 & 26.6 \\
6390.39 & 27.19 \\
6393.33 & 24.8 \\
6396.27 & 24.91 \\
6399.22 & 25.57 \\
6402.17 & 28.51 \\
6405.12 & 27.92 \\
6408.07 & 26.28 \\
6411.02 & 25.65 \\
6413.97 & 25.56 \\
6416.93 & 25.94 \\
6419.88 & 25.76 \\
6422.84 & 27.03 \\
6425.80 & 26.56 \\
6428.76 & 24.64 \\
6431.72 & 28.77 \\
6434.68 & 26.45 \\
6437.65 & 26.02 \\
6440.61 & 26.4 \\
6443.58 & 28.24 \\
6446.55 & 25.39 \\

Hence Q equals -1.92 angstrom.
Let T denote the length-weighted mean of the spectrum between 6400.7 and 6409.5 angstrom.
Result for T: 27.6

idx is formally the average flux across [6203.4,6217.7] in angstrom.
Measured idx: 26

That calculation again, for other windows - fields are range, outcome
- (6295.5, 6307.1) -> 33.7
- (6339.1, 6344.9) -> 26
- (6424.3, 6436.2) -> 26.6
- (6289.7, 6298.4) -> 28.4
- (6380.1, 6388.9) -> 26.2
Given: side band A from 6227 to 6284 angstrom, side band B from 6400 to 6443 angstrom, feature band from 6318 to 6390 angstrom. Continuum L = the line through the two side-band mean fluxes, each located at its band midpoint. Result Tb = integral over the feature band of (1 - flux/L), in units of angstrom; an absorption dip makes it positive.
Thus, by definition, -2.34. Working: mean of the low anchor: 25.9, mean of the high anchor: 26.6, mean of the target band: 27.1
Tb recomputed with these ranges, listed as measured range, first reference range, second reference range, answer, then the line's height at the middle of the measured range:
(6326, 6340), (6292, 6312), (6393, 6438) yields 1.4 angstrom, 29.8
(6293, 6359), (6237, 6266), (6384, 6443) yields -4.2 angstrom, 26.2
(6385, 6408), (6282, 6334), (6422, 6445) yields 0.5 angstrom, 27.1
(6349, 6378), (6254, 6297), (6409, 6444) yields -2.3 angstrom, 26.2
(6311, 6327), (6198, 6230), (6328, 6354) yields 0.8 angstrom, 26.9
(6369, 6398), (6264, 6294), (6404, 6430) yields -0.7 angstrom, 26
